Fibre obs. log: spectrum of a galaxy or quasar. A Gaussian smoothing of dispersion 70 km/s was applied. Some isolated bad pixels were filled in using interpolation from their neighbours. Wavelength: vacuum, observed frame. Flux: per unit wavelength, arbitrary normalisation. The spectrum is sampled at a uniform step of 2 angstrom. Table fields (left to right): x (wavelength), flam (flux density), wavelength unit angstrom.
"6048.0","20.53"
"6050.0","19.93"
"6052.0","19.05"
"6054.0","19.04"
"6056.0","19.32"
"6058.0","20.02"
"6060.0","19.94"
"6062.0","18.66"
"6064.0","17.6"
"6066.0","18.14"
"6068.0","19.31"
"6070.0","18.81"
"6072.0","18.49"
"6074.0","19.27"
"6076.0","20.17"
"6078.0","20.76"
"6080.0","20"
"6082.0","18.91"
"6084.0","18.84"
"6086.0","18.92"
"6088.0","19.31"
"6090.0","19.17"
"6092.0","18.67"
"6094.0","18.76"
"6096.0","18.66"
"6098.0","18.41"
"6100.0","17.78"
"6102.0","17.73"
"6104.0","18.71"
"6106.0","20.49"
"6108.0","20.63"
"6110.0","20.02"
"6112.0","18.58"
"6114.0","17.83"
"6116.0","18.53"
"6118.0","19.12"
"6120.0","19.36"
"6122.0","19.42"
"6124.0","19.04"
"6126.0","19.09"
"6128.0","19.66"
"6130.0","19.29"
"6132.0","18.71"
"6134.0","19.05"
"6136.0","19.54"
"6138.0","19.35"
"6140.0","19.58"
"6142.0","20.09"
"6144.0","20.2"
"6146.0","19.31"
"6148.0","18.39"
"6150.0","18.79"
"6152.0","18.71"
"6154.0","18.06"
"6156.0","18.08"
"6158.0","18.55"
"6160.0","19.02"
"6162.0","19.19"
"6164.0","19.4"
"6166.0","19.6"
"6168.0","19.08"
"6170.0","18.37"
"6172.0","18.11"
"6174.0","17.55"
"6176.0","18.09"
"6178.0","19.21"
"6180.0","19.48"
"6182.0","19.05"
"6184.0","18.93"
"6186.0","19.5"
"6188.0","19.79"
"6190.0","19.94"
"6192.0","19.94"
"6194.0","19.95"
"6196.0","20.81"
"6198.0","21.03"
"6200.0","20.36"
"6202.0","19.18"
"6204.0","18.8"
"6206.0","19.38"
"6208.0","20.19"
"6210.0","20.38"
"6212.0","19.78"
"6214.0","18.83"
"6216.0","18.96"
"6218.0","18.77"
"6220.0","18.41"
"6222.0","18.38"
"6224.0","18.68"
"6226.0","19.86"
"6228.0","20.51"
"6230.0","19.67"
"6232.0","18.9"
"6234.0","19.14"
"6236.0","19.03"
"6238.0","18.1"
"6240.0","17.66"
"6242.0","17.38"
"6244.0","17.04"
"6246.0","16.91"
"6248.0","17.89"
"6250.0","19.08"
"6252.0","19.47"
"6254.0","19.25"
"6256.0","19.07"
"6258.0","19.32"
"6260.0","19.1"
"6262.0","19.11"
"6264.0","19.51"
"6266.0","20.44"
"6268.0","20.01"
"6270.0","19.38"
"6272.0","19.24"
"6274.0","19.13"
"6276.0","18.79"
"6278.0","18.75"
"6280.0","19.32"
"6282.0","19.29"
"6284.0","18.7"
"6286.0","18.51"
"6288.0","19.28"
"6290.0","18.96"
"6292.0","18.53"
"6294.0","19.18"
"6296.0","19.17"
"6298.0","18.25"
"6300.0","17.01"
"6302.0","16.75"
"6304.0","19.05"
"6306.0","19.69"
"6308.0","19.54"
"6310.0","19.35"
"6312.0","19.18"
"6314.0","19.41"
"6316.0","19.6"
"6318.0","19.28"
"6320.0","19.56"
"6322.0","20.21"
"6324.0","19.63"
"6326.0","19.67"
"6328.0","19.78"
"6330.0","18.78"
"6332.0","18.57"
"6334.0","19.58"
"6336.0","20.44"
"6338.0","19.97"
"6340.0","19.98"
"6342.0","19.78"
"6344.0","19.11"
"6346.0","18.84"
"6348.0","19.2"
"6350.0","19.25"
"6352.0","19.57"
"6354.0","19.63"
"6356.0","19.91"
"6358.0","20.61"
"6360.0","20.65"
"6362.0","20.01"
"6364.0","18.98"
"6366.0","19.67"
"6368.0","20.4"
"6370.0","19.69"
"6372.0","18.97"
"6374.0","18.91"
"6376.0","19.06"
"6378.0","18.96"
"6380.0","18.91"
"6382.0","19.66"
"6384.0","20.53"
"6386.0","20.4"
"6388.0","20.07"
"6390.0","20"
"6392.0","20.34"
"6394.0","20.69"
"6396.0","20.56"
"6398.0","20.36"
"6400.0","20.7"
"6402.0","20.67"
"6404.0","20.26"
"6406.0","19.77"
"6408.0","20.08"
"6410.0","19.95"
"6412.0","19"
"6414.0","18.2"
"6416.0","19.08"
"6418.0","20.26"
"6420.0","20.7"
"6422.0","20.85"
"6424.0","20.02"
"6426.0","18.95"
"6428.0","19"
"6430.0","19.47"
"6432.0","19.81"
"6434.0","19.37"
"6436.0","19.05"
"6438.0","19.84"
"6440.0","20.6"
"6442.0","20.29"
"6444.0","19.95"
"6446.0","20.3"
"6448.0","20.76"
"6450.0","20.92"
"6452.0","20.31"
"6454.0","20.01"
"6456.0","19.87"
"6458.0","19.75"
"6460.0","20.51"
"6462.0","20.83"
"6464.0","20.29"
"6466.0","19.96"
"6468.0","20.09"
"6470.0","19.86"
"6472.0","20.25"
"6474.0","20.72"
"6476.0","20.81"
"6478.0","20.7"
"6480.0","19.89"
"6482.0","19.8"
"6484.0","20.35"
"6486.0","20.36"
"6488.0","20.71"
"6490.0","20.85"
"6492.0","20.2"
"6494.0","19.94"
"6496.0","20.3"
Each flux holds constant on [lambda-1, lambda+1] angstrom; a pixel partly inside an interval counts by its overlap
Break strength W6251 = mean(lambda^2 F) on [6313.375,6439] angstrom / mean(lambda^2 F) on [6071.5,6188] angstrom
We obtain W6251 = 1.12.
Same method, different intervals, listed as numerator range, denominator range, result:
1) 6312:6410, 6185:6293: 1.07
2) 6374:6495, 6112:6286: 1.13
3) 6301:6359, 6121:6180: 1.08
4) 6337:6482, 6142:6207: 1.12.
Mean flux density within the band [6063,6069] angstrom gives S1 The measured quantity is 18.3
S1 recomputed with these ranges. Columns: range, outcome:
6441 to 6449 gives 20.3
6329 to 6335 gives 19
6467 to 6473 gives 20.1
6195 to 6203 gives 20.3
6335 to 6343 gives 20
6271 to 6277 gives 19.1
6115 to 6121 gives 19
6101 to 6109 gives 19.4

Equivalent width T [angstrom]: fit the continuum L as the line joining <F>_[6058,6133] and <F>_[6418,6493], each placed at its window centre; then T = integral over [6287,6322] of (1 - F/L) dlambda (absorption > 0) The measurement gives 1.3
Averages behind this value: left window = 19.1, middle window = 19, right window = 20.2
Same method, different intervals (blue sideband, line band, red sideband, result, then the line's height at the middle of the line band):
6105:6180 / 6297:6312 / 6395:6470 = 0.8 angstrom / 19.6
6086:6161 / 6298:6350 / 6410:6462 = 0.9 angstrom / 19.6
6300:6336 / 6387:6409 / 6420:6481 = -0.6 angstrom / 19.8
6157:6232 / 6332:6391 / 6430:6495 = 0.6 angstrom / 19.9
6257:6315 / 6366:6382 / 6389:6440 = 0.2 angstrom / 19.6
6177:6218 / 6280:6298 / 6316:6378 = 0.6 angstrom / 19.6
